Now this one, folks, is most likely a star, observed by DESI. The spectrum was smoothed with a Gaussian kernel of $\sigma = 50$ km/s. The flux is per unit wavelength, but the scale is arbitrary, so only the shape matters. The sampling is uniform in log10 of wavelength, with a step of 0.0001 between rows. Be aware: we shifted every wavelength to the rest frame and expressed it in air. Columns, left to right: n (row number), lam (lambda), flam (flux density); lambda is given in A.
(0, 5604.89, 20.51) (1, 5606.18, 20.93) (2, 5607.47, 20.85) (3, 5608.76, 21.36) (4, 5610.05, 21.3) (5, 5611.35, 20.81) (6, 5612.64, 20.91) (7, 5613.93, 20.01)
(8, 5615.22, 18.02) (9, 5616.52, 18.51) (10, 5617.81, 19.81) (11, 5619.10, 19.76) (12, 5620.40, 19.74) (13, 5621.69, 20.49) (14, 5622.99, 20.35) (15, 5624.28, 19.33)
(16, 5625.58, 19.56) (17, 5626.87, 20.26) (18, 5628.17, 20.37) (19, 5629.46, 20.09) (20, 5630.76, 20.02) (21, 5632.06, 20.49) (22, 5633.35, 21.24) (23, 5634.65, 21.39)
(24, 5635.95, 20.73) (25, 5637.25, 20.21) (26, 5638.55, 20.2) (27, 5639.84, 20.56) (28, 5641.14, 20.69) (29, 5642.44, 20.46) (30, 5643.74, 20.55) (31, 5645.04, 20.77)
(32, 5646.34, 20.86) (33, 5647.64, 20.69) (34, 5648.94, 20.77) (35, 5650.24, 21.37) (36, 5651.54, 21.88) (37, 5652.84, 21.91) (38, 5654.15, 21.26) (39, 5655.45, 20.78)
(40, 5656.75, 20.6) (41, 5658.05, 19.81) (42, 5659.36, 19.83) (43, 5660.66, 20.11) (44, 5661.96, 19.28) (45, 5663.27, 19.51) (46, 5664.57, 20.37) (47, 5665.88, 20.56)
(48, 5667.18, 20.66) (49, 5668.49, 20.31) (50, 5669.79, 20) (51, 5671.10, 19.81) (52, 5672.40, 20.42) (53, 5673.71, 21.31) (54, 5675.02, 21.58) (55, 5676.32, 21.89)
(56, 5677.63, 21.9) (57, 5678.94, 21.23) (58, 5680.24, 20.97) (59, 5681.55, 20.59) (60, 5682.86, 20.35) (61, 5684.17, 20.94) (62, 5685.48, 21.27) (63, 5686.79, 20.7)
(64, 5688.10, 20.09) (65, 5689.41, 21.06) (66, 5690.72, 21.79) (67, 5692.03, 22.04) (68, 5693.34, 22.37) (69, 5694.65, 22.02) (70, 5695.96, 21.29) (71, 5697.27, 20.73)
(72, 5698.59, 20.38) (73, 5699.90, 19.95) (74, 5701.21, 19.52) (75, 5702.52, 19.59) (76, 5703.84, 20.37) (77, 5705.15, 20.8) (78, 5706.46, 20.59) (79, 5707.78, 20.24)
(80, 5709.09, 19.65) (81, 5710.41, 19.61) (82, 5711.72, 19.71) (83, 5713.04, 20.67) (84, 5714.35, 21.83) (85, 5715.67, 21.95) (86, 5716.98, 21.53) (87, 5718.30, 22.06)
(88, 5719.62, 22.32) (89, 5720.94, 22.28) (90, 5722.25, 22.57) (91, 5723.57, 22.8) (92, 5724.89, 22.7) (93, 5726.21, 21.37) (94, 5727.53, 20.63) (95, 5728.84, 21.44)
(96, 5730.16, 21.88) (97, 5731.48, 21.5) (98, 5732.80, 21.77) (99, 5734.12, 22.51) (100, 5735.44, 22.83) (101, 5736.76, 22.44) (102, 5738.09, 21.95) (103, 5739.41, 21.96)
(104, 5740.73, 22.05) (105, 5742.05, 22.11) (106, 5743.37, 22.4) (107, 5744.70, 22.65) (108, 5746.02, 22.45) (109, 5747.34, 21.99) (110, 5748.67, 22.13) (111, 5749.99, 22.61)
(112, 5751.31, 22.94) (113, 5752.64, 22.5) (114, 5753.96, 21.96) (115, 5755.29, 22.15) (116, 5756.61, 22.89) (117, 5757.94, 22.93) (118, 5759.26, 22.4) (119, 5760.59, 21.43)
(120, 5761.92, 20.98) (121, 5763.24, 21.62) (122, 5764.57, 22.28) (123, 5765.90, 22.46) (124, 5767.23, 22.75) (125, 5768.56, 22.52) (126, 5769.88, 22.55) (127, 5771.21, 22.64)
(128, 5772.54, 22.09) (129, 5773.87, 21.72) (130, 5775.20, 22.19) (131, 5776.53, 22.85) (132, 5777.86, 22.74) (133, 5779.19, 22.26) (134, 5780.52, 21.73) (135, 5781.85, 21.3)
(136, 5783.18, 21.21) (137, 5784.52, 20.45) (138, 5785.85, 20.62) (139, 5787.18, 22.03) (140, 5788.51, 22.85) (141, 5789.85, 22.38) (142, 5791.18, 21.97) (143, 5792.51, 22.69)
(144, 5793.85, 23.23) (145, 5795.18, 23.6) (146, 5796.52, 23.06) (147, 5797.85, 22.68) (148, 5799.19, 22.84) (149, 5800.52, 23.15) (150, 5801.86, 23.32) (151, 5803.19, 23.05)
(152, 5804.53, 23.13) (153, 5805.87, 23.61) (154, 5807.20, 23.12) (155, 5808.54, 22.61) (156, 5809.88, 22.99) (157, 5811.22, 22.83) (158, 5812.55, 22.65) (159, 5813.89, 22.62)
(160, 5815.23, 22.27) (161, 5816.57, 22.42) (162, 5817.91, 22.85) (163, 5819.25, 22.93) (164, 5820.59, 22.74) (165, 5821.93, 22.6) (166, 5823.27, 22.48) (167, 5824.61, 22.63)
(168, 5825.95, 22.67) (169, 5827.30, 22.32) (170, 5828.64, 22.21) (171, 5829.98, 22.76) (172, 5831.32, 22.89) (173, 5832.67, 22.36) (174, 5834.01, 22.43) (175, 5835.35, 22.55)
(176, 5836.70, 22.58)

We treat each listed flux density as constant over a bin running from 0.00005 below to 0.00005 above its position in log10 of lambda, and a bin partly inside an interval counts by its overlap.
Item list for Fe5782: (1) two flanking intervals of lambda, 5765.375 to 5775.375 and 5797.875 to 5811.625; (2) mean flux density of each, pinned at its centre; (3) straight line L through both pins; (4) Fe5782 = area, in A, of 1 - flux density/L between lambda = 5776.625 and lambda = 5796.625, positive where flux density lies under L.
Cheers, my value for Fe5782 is 0.5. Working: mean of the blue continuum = 22.4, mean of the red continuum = 23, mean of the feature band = 22.1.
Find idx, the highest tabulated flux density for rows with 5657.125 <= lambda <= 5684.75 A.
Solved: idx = 21.9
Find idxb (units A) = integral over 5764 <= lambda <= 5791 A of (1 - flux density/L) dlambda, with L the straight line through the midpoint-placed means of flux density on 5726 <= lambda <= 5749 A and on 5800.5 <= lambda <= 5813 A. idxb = 0.64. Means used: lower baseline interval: 22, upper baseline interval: 23.1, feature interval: 22.1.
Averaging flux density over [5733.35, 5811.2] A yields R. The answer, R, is 22.4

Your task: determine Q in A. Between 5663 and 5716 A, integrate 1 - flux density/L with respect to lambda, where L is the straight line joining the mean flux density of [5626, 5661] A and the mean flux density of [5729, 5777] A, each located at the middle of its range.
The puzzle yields 1.4 A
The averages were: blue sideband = 20.7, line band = 20.7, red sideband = 22.2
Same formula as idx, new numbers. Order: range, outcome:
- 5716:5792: 22.94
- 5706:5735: 22.8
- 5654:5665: 21.26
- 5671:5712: 22.37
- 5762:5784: 22.85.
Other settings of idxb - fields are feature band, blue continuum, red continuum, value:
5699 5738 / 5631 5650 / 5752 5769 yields 0.72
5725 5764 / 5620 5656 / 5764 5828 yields -0.36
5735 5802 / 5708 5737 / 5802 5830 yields -0.38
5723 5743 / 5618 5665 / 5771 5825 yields -0.32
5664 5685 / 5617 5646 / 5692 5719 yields -0.23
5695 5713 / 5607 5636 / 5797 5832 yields 0.91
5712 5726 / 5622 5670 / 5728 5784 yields -0.24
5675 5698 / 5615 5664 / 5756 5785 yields -0.31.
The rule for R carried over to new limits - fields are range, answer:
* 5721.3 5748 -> 22.1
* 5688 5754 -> 21.6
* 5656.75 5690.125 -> 20.6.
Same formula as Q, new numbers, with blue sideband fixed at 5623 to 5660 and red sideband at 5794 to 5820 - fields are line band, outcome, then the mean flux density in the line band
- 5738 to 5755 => -0.2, 22.3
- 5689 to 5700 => 0.0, 21.4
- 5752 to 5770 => 0.0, 22.2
